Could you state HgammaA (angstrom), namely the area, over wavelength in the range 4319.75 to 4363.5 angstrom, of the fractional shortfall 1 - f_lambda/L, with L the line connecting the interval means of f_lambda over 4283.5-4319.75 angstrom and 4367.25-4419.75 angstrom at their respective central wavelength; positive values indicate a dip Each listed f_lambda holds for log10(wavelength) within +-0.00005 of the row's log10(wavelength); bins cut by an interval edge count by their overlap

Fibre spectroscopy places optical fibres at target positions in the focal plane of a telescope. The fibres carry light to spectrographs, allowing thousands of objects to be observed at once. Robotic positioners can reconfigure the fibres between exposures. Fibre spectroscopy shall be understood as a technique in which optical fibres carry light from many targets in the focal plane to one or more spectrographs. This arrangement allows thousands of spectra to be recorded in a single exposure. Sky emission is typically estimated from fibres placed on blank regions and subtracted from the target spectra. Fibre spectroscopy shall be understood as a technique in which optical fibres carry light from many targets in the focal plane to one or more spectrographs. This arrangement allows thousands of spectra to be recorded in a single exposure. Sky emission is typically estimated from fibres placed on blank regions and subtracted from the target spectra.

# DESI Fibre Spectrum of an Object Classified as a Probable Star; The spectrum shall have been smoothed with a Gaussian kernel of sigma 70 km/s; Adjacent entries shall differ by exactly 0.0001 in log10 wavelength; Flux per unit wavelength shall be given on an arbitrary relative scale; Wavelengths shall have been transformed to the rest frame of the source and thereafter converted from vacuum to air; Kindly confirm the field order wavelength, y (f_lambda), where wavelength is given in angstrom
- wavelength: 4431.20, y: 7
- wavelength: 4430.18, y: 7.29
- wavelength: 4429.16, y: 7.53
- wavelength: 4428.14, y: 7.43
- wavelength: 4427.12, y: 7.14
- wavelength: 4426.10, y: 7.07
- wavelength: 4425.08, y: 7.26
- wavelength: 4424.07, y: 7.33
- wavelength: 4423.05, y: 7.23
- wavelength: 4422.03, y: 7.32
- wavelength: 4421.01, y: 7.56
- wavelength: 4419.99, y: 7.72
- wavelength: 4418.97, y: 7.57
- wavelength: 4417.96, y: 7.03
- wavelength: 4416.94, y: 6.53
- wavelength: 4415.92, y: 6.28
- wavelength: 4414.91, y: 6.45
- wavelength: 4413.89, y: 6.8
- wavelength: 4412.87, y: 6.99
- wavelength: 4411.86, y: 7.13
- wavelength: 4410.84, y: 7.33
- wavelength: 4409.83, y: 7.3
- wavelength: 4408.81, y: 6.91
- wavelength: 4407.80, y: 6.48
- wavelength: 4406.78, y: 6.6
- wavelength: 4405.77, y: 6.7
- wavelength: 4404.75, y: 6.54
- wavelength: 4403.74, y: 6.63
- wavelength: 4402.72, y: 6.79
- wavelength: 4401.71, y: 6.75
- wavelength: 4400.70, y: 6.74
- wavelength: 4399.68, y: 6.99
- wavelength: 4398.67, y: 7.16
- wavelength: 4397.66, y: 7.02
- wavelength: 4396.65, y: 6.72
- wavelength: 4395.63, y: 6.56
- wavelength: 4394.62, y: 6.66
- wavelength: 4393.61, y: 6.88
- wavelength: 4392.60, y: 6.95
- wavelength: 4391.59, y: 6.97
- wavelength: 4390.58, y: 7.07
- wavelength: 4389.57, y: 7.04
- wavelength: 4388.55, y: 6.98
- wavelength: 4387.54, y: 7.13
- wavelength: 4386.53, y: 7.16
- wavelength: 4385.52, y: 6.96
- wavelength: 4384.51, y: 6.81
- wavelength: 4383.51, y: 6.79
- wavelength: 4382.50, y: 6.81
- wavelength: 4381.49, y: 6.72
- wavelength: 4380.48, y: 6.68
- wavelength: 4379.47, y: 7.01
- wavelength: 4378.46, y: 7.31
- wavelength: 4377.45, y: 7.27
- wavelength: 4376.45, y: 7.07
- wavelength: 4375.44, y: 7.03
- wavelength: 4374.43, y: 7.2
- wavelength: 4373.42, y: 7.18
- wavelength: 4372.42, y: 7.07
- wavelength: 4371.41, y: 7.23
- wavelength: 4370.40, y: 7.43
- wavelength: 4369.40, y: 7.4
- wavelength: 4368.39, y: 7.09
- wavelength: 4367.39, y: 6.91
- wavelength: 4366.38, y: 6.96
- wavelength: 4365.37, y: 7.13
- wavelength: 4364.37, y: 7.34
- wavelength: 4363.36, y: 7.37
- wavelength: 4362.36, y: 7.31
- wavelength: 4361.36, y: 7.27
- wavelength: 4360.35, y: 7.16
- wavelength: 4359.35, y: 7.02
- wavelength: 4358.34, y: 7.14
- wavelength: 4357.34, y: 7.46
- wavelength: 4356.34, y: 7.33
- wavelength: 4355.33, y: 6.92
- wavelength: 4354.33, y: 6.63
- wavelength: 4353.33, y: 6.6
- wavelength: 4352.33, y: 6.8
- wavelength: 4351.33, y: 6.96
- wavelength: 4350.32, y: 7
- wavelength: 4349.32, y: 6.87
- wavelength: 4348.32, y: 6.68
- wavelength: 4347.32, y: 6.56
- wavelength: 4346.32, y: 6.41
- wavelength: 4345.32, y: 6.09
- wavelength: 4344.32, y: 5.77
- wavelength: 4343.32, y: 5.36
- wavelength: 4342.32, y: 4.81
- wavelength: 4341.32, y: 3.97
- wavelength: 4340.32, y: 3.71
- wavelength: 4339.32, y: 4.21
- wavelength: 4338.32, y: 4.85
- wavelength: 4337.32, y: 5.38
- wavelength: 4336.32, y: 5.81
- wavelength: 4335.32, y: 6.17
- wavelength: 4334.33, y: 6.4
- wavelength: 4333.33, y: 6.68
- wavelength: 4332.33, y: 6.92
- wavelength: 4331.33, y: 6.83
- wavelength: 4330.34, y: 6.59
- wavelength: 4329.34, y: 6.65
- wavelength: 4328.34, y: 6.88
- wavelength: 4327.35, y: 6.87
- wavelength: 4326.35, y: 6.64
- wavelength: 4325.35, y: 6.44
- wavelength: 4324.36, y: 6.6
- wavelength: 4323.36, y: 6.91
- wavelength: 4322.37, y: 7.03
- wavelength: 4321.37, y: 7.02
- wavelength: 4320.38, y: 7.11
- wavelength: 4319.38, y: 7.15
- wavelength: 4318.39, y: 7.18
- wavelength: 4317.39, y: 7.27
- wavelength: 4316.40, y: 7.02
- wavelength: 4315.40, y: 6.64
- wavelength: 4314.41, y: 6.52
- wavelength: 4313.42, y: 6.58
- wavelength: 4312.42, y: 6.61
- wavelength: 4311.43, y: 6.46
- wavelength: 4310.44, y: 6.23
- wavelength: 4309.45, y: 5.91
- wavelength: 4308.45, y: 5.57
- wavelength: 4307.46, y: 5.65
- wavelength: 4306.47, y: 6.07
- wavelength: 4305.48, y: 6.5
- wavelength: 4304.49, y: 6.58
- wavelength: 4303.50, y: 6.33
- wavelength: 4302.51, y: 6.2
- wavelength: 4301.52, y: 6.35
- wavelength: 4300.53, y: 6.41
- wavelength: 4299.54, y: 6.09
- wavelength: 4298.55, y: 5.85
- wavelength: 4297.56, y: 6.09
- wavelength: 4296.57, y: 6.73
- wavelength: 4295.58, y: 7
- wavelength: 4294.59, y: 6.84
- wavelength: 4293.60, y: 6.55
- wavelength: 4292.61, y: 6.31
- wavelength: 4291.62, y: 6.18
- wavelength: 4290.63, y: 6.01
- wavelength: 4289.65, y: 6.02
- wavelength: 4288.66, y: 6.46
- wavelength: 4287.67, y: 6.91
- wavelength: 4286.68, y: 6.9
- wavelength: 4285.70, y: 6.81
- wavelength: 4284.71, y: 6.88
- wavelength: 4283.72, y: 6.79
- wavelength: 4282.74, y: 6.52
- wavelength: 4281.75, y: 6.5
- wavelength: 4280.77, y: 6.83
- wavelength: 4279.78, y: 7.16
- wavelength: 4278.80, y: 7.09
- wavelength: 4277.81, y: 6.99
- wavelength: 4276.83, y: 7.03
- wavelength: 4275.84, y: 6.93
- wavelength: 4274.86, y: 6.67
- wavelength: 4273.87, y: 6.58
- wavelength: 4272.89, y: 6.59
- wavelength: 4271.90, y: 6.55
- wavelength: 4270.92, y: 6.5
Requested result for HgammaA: 1.6 angstrom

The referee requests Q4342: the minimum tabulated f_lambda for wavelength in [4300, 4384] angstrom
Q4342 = 3.71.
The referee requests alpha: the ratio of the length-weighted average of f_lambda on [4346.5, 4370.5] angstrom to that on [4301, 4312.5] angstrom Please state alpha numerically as 1.14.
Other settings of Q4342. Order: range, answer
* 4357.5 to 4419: 6.28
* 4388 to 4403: 6.56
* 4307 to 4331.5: 5.57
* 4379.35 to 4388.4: 6.68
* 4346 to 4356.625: 6.41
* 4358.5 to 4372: 6.91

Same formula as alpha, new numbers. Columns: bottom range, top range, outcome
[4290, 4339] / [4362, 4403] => 1.09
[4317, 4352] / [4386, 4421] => 1.10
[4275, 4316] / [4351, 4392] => 1.09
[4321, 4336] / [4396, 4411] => 1.02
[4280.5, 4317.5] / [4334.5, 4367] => 0.99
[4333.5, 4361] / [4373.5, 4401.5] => 1.13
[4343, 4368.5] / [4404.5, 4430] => 1.03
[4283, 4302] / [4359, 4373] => 1.11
